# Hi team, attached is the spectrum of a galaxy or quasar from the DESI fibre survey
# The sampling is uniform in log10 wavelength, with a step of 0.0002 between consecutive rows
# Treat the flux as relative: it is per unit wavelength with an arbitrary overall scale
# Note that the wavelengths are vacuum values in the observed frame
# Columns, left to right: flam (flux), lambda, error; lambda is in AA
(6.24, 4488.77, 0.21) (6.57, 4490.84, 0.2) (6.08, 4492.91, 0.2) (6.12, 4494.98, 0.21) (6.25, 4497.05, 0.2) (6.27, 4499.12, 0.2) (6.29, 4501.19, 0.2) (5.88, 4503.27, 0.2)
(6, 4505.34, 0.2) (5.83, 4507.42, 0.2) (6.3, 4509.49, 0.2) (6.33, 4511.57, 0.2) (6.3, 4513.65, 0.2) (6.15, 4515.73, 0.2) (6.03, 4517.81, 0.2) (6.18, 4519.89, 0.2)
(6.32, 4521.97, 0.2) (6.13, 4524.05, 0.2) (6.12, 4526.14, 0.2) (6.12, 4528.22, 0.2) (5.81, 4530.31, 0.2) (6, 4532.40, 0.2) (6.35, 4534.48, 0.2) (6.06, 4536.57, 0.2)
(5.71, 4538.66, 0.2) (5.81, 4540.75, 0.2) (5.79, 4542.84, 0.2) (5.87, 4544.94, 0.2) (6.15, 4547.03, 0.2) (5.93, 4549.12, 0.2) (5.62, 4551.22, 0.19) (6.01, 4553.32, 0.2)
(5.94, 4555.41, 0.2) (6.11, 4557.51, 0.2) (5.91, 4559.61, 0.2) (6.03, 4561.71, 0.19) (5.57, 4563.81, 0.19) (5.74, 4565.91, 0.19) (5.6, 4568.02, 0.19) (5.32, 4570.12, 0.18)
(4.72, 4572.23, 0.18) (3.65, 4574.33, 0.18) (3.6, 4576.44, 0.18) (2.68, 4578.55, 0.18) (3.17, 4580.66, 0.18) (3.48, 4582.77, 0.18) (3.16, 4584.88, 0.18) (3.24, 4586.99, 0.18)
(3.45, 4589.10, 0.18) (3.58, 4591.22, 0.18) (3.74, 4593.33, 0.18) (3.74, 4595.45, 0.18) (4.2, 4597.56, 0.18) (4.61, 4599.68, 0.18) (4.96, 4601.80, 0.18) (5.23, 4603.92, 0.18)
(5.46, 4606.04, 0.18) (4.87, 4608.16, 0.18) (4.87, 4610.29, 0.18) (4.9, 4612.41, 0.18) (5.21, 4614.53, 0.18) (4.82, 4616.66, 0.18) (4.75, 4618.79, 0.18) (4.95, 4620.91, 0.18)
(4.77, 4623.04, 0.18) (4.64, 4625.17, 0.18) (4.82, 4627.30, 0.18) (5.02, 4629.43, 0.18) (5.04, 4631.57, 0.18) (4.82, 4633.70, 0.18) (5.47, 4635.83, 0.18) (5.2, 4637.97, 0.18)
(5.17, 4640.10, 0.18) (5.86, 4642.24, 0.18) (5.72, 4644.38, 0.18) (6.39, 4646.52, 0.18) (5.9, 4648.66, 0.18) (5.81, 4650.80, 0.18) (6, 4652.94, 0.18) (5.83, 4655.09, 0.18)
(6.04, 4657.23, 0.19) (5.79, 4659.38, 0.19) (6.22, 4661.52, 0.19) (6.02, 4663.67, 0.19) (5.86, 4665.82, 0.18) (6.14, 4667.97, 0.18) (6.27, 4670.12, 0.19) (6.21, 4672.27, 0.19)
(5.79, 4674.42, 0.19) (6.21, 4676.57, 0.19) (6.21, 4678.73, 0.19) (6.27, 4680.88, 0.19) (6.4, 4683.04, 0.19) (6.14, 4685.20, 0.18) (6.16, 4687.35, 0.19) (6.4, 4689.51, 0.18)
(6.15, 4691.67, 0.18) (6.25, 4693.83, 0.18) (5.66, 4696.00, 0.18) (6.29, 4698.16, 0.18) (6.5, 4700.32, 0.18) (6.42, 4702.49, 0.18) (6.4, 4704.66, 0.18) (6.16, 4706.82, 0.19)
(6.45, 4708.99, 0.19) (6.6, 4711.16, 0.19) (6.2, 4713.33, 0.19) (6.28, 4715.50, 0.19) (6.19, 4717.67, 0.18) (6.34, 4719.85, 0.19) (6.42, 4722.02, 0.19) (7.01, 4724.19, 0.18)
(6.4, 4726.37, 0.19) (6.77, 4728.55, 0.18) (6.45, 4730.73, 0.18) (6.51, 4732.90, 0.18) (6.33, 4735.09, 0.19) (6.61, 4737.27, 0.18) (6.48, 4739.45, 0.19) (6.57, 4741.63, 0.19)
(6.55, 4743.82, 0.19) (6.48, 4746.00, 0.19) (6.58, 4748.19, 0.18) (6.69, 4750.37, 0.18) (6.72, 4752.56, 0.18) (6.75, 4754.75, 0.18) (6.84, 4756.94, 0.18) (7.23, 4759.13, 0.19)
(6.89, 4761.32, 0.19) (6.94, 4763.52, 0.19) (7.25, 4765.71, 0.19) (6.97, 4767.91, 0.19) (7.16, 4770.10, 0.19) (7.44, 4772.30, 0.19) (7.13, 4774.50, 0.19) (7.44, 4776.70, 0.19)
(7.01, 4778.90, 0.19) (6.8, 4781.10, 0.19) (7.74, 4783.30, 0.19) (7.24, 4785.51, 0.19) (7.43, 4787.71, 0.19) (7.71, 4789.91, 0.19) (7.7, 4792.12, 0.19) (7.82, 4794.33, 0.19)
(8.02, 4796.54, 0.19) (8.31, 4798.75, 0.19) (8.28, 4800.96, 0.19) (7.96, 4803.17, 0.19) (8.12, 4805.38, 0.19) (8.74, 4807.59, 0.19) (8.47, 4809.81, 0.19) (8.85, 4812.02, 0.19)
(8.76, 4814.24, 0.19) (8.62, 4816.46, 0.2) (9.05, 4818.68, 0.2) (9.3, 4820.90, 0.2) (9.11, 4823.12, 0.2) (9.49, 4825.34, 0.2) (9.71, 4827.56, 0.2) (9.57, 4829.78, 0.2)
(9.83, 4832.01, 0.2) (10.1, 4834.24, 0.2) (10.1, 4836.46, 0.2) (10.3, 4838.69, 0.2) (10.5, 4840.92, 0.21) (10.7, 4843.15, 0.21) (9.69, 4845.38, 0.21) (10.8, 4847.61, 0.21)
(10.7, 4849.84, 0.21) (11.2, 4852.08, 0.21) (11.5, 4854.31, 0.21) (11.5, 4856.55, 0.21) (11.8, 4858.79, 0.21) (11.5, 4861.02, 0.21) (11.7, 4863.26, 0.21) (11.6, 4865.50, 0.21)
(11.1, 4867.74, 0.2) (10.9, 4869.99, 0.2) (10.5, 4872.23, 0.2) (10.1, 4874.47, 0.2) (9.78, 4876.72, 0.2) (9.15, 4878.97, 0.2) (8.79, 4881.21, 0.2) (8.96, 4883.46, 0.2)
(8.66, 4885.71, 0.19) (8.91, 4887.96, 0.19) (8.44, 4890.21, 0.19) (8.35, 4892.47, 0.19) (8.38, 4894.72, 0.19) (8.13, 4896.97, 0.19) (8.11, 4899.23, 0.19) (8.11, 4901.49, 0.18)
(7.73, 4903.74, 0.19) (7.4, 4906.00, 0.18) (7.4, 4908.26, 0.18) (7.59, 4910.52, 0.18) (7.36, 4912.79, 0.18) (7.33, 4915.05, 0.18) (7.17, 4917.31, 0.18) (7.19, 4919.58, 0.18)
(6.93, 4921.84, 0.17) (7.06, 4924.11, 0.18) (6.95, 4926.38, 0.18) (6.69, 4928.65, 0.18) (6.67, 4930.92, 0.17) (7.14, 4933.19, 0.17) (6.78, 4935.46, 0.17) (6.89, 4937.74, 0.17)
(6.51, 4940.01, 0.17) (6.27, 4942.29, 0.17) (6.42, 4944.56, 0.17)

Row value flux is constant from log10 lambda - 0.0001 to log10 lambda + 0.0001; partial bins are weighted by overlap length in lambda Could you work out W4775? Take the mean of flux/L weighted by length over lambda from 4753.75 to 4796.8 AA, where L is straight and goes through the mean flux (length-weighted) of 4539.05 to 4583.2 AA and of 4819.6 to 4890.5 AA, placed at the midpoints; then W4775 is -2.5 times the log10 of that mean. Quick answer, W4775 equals 0.21 mag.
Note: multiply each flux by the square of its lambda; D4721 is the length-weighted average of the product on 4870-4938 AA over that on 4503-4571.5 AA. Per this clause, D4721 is 1.57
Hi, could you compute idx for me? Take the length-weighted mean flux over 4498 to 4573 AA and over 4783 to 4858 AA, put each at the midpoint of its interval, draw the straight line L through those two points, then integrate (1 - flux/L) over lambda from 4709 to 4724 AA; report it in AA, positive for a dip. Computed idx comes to 3.1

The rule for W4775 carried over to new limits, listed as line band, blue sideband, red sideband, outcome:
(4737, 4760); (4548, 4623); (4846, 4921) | 0.086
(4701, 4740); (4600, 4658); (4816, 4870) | 0.160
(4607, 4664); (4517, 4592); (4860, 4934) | 0.129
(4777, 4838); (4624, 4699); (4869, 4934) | -0.175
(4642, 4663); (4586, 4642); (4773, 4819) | -0.111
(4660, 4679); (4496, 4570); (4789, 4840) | 0.211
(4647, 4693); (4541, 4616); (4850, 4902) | 0.049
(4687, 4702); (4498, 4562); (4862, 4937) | 0.143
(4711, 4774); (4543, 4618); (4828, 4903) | 0.158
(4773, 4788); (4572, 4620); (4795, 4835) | 0.126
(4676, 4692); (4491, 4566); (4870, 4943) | 0.093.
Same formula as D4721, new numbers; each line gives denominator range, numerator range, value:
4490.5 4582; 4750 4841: 1.59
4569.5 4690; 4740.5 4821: 1.57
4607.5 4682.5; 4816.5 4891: 1.99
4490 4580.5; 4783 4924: 1.80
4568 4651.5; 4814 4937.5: 2.18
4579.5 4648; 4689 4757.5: 1.44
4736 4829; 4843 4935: 1.22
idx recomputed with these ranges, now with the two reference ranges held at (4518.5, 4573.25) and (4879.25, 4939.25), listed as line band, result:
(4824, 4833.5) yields -3.1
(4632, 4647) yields 2.1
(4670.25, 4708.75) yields 2.2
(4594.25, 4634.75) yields 9.1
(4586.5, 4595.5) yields 3.8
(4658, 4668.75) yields 0.8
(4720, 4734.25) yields 0.4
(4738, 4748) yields 0.5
